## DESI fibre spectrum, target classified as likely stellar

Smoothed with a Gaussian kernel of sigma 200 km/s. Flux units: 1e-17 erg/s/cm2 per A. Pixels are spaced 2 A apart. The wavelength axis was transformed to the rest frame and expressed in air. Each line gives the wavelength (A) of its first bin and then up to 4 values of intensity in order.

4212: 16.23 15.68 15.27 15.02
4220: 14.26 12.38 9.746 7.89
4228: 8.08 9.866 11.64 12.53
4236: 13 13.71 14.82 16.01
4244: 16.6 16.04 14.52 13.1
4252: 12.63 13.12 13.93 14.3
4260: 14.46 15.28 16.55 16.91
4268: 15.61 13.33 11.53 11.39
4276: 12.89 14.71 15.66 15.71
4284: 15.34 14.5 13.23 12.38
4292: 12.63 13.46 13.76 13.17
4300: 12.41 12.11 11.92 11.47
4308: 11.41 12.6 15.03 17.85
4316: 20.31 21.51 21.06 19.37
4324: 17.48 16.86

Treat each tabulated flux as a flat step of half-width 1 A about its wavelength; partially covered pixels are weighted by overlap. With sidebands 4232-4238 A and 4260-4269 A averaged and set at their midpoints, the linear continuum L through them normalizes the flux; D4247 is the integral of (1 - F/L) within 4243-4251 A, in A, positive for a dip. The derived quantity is -0.6 A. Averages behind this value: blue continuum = 12.7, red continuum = 15.9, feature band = 15.1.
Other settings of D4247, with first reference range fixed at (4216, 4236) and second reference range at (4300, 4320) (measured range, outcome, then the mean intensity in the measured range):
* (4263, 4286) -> -1.6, 14.5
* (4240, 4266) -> -4.3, 14.8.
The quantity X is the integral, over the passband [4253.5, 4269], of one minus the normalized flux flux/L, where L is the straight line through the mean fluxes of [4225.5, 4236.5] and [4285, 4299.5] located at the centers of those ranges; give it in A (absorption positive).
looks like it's -4.2 A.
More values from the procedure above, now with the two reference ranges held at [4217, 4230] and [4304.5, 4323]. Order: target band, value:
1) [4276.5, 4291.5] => 0.4 A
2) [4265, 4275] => 0.1 A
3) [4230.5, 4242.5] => -1.4 A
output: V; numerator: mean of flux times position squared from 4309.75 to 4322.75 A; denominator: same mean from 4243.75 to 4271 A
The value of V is 1.30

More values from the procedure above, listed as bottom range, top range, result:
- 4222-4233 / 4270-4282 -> 1.42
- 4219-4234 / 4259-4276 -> 1.36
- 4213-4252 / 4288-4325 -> 1.18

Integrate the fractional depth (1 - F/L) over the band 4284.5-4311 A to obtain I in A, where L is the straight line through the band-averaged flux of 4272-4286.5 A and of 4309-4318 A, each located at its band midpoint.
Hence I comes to 4.9 A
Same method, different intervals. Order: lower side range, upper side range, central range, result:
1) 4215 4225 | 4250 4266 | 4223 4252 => 2.48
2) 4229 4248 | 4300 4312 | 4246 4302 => -4.19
